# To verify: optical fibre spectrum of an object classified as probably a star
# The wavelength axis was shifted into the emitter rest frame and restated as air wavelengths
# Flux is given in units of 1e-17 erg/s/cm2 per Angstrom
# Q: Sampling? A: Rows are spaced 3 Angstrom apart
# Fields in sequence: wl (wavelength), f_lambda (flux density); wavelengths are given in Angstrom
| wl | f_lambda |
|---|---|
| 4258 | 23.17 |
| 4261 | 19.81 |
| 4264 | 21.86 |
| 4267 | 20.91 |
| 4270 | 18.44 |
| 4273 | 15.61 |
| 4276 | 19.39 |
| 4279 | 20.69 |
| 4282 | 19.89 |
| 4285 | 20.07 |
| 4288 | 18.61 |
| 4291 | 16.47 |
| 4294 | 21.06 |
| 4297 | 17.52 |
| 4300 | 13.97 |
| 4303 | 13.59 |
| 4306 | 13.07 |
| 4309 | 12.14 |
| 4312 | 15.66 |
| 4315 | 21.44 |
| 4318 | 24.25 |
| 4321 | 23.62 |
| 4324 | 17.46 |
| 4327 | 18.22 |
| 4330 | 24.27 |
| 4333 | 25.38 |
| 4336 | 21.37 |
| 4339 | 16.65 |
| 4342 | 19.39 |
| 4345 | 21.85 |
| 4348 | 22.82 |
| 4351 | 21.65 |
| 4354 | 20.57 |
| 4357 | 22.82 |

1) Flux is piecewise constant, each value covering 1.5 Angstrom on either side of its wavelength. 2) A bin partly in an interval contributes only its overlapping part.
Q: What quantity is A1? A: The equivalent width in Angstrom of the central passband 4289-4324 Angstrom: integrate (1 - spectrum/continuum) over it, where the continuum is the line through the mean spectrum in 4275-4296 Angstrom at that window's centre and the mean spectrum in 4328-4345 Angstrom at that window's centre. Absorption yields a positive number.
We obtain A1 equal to 4.7 Angstrom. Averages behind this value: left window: 19.4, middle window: 17.5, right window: 21.4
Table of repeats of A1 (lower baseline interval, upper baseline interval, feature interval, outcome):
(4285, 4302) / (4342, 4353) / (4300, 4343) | 2.1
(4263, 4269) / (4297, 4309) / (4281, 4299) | -2.6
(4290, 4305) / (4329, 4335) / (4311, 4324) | 0.1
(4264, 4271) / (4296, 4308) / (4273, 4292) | -1.5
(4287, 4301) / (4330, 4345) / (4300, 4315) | 3.5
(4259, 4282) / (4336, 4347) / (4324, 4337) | -1.4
